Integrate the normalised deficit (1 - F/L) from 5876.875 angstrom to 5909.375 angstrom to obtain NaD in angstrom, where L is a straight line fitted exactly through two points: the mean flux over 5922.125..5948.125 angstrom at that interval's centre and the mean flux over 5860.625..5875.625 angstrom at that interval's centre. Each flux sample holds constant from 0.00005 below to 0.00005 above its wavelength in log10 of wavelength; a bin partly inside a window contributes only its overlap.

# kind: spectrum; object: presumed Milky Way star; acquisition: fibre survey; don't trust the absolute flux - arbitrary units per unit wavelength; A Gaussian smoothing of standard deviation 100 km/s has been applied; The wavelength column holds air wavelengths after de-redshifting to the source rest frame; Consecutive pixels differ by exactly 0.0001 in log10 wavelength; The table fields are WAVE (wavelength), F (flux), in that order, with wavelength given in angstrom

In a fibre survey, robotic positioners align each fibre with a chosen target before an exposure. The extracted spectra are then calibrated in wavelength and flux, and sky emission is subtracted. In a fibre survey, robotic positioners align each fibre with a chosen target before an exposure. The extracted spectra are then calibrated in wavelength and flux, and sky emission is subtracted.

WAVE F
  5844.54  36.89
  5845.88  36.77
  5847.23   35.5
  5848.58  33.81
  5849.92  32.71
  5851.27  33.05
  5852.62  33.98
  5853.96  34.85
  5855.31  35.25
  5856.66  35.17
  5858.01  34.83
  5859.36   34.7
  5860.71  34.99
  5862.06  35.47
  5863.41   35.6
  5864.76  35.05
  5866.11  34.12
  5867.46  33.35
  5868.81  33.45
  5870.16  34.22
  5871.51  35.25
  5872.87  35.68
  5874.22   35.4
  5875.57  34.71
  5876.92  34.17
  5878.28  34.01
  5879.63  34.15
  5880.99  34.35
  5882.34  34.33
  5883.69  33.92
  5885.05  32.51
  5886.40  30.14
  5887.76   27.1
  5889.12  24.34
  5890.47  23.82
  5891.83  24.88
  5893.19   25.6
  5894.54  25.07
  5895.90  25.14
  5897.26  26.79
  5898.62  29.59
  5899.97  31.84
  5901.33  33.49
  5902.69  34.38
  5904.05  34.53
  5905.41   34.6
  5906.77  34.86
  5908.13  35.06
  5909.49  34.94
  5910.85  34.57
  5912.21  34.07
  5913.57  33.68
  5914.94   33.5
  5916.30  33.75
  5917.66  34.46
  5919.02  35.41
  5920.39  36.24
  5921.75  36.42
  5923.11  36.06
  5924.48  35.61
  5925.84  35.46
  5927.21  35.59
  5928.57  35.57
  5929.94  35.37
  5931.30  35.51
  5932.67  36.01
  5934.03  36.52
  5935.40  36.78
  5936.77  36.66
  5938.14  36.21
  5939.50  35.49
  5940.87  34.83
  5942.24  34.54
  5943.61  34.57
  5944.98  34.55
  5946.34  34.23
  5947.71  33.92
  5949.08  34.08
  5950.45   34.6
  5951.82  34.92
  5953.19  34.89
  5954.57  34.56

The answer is 3.9 angstrom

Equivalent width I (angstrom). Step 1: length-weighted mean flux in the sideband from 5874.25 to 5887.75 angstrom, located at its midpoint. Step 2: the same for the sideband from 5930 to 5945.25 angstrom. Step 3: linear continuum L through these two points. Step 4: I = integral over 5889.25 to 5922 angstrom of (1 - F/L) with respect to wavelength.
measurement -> 2.5 angstrom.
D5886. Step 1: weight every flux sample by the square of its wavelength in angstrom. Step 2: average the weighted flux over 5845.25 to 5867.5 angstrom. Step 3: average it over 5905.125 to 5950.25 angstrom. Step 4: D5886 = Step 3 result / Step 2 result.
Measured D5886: 1.04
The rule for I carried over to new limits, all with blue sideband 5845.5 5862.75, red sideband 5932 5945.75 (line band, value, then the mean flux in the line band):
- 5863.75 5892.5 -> 2.1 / 32.4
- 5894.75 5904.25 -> 1.3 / 30.3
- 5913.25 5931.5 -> 0.1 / 35.2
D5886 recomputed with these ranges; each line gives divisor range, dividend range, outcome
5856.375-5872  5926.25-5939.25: 1.06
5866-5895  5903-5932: 1.12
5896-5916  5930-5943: 1.09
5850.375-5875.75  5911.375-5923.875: 1.02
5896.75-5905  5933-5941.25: 1.14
